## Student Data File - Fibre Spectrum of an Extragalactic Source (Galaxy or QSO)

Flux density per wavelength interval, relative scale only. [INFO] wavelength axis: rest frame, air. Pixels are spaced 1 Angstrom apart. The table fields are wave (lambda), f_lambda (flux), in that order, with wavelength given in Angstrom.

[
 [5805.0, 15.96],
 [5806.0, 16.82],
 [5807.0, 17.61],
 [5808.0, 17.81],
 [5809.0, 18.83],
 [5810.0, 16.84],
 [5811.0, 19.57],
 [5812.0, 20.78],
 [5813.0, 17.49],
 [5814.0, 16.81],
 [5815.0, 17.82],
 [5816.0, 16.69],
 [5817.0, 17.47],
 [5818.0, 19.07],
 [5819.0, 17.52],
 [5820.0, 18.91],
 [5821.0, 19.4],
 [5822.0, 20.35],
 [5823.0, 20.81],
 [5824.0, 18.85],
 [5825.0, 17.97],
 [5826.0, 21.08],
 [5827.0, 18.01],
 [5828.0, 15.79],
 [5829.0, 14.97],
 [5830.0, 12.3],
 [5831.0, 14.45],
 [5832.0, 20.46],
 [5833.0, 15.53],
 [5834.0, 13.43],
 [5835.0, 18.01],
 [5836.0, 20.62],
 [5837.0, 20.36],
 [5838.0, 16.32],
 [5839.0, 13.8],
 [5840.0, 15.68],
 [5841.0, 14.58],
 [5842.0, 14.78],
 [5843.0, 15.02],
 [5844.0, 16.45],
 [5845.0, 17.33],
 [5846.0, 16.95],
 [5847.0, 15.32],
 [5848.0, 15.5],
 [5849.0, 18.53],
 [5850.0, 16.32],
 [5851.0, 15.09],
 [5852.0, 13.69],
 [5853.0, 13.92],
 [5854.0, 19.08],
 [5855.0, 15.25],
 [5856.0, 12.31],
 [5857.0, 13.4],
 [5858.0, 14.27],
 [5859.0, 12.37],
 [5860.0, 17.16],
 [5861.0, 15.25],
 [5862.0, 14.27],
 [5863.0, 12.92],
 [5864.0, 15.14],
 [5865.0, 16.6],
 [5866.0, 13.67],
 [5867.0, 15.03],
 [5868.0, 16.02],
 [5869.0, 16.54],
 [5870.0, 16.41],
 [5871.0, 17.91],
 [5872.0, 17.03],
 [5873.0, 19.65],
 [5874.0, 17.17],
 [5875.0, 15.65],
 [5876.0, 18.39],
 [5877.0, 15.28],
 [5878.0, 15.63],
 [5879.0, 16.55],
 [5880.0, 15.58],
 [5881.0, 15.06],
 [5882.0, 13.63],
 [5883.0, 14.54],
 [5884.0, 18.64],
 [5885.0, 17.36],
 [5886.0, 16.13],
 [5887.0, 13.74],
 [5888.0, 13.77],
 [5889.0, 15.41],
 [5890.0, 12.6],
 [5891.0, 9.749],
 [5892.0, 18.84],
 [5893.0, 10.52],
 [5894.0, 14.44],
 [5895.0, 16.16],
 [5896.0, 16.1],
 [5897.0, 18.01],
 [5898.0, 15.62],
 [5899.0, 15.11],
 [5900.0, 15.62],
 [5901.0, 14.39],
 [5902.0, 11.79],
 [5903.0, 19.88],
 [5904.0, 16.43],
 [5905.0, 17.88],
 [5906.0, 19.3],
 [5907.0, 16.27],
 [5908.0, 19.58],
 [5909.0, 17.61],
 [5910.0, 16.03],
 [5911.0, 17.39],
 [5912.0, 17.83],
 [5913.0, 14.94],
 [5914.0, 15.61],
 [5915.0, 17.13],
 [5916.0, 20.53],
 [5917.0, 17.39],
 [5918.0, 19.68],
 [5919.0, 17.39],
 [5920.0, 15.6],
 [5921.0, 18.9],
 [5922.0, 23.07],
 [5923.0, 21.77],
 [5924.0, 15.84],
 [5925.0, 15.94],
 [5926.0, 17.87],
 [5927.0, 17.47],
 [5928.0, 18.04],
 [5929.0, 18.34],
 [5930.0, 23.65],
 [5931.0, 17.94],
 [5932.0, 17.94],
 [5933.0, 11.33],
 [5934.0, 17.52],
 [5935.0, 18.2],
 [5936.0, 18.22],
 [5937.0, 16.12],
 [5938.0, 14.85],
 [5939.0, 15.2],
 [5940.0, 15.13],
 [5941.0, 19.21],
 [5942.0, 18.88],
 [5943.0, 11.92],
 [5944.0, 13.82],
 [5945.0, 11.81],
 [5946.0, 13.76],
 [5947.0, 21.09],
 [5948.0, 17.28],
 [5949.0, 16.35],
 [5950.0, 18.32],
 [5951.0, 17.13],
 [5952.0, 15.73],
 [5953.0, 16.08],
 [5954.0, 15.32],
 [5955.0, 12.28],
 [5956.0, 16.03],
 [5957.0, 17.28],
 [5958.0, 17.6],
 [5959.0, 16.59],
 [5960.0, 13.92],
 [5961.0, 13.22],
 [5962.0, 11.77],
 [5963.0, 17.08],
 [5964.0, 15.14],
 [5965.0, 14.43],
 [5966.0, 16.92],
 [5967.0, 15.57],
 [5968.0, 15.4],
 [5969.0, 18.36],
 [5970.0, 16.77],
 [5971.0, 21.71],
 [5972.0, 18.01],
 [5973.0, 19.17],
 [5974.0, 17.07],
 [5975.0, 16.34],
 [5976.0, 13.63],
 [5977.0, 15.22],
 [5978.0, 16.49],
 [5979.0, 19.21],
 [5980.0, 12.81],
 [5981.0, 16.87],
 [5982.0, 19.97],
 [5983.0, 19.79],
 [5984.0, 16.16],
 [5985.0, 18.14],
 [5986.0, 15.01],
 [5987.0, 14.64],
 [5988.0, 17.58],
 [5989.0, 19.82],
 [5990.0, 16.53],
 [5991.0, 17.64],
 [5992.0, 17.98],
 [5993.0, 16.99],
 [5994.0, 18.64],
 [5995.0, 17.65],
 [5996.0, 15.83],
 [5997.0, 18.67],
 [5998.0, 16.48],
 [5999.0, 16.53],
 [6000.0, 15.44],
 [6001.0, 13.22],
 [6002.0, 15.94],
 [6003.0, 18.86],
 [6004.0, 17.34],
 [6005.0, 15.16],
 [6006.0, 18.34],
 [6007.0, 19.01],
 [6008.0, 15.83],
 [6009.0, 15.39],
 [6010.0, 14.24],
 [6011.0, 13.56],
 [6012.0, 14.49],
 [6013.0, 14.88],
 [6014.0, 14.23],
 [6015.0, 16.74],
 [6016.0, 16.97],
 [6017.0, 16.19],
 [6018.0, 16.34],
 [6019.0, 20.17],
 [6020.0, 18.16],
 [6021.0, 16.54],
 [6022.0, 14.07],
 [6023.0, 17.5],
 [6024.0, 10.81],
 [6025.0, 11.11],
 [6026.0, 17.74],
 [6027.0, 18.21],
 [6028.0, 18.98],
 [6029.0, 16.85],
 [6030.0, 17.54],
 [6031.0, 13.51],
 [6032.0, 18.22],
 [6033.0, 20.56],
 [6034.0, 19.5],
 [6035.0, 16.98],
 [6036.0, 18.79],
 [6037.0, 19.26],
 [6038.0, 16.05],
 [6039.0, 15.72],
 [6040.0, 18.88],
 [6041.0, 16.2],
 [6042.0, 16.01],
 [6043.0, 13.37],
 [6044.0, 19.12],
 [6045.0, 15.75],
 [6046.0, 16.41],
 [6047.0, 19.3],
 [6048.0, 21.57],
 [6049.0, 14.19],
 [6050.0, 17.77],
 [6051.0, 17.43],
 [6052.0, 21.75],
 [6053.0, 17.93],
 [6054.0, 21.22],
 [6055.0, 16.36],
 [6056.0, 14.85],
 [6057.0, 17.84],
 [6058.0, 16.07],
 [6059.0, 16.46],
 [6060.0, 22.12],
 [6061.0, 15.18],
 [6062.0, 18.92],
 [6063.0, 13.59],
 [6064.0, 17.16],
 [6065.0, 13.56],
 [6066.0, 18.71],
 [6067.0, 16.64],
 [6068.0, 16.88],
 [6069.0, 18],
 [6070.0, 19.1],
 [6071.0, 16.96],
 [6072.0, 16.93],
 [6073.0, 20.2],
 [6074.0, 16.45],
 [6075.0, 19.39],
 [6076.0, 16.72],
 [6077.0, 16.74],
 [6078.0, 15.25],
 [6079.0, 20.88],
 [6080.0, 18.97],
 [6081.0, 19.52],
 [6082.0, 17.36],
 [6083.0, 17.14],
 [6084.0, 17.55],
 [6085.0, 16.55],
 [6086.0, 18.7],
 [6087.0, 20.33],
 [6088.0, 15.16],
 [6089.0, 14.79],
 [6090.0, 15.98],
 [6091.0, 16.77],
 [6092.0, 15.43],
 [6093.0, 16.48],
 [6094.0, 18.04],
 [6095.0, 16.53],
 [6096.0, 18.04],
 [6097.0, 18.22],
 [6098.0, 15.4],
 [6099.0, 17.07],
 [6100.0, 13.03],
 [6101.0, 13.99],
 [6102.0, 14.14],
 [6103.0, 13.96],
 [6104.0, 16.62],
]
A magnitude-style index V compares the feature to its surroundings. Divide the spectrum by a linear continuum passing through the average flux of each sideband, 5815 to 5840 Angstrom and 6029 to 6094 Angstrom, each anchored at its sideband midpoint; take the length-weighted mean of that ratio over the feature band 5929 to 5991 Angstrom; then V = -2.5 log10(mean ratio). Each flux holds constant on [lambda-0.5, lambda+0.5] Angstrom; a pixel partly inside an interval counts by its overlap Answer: 0.06 mag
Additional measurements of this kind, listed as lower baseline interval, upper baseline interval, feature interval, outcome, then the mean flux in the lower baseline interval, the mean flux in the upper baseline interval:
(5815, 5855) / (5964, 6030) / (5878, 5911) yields 0.07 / 16.9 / 16.6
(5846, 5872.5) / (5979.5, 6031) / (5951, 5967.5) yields 0.05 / 15.4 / 16.5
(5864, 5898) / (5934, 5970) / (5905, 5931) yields -0.15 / 15.7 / 15.9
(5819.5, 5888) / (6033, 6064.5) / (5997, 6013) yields 0.08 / 16.2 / 17.5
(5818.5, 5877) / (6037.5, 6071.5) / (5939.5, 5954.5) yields 0.04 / 16.4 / 17.3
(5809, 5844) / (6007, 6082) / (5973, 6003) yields 0.02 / 17.4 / 17.1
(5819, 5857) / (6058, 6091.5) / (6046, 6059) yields -0.04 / 16.6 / 17.4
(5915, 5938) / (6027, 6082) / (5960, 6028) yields 0.09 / 18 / 17.6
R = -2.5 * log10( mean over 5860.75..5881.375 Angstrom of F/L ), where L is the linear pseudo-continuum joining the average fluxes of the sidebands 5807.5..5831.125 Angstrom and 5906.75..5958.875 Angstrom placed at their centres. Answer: 0.10 mag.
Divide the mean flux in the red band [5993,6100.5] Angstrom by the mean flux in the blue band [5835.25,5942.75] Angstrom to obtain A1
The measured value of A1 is 1.0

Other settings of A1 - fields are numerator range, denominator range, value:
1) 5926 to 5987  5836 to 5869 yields 1.07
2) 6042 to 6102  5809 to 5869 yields 1.04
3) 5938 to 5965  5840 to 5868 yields 1.03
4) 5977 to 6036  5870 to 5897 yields 1.07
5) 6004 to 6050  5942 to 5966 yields 1.07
